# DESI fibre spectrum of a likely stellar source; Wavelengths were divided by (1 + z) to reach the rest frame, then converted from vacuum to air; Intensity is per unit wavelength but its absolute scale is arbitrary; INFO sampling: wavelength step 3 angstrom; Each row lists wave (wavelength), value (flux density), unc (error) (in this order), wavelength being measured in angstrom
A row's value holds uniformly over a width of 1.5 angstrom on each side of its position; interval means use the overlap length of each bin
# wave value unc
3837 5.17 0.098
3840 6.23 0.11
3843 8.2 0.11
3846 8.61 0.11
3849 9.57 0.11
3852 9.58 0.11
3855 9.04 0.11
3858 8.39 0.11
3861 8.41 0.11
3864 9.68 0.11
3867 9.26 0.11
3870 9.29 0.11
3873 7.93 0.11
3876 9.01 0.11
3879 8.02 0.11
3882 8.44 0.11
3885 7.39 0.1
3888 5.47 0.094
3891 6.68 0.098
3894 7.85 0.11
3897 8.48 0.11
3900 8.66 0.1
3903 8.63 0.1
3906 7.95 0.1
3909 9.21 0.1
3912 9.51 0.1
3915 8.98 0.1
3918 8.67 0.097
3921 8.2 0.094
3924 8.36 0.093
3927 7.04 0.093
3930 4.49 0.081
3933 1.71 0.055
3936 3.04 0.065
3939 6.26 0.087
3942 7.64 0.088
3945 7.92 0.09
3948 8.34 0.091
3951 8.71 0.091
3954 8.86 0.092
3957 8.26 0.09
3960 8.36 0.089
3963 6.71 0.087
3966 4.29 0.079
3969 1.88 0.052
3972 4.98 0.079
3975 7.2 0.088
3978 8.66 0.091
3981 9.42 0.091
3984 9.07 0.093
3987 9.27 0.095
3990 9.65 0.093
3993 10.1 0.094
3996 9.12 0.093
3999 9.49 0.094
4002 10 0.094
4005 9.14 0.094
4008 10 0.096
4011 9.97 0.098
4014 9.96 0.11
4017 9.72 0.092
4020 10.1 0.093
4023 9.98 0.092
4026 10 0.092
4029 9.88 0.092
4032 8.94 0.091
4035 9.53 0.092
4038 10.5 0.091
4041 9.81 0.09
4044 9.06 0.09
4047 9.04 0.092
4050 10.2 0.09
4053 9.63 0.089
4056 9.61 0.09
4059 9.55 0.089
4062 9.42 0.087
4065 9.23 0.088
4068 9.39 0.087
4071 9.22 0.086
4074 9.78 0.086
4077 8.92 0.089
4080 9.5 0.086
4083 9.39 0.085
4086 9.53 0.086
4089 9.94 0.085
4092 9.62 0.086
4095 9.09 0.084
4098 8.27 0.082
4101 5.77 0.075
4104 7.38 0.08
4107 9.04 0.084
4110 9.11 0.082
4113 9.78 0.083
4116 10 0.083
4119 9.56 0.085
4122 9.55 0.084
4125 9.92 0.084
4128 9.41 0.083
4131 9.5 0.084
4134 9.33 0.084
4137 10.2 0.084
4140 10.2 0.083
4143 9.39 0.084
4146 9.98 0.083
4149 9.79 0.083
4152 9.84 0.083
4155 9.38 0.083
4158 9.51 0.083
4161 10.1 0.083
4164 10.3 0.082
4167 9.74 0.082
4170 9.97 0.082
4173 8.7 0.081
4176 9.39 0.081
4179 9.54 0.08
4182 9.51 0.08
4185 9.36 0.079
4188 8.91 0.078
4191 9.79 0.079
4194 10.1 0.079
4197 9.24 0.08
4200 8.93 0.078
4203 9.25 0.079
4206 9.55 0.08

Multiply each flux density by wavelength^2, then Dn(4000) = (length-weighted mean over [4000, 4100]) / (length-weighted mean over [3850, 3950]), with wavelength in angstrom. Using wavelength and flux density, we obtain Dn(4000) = 1.3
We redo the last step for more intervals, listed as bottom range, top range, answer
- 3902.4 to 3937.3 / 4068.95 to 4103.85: 1.36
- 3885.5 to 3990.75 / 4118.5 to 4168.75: 1.47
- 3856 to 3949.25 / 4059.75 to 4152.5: 1.34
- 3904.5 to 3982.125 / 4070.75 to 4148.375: 1.42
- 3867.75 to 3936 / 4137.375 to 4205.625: 1.44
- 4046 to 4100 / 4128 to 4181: 1.08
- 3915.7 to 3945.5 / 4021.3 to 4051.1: 1.61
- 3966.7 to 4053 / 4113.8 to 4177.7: 1.14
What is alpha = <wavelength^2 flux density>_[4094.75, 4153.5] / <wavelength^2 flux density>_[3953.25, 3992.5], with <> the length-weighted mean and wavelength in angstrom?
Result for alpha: 1.34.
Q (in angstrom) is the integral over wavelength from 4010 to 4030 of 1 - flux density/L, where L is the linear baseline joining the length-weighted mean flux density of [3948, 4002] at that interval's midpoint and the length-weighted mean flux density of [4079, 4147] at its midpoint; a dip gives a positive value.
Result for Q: -3.7 angstrom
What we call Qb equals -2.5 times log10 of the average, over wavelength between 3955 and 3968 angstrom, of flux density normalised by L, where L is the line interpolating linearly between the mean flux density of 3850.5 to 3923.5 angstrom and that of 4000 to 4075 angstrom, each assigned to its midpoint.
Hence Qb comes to 0.31 mag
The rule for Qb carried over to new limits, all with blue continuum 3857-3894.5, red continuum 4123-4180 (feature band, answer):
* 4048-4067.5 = -0.048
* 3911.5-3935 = 0.208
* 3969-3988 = 0.154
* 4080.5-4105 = 0.081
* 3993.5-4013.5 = -0.094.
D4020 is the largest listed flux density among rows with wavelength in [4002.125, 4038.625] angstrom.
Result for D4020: 10.5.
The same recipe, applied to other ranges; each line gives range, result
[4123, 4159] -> 10.2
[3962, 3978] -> 8.66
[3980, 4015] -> 10.1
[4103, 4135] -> 10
